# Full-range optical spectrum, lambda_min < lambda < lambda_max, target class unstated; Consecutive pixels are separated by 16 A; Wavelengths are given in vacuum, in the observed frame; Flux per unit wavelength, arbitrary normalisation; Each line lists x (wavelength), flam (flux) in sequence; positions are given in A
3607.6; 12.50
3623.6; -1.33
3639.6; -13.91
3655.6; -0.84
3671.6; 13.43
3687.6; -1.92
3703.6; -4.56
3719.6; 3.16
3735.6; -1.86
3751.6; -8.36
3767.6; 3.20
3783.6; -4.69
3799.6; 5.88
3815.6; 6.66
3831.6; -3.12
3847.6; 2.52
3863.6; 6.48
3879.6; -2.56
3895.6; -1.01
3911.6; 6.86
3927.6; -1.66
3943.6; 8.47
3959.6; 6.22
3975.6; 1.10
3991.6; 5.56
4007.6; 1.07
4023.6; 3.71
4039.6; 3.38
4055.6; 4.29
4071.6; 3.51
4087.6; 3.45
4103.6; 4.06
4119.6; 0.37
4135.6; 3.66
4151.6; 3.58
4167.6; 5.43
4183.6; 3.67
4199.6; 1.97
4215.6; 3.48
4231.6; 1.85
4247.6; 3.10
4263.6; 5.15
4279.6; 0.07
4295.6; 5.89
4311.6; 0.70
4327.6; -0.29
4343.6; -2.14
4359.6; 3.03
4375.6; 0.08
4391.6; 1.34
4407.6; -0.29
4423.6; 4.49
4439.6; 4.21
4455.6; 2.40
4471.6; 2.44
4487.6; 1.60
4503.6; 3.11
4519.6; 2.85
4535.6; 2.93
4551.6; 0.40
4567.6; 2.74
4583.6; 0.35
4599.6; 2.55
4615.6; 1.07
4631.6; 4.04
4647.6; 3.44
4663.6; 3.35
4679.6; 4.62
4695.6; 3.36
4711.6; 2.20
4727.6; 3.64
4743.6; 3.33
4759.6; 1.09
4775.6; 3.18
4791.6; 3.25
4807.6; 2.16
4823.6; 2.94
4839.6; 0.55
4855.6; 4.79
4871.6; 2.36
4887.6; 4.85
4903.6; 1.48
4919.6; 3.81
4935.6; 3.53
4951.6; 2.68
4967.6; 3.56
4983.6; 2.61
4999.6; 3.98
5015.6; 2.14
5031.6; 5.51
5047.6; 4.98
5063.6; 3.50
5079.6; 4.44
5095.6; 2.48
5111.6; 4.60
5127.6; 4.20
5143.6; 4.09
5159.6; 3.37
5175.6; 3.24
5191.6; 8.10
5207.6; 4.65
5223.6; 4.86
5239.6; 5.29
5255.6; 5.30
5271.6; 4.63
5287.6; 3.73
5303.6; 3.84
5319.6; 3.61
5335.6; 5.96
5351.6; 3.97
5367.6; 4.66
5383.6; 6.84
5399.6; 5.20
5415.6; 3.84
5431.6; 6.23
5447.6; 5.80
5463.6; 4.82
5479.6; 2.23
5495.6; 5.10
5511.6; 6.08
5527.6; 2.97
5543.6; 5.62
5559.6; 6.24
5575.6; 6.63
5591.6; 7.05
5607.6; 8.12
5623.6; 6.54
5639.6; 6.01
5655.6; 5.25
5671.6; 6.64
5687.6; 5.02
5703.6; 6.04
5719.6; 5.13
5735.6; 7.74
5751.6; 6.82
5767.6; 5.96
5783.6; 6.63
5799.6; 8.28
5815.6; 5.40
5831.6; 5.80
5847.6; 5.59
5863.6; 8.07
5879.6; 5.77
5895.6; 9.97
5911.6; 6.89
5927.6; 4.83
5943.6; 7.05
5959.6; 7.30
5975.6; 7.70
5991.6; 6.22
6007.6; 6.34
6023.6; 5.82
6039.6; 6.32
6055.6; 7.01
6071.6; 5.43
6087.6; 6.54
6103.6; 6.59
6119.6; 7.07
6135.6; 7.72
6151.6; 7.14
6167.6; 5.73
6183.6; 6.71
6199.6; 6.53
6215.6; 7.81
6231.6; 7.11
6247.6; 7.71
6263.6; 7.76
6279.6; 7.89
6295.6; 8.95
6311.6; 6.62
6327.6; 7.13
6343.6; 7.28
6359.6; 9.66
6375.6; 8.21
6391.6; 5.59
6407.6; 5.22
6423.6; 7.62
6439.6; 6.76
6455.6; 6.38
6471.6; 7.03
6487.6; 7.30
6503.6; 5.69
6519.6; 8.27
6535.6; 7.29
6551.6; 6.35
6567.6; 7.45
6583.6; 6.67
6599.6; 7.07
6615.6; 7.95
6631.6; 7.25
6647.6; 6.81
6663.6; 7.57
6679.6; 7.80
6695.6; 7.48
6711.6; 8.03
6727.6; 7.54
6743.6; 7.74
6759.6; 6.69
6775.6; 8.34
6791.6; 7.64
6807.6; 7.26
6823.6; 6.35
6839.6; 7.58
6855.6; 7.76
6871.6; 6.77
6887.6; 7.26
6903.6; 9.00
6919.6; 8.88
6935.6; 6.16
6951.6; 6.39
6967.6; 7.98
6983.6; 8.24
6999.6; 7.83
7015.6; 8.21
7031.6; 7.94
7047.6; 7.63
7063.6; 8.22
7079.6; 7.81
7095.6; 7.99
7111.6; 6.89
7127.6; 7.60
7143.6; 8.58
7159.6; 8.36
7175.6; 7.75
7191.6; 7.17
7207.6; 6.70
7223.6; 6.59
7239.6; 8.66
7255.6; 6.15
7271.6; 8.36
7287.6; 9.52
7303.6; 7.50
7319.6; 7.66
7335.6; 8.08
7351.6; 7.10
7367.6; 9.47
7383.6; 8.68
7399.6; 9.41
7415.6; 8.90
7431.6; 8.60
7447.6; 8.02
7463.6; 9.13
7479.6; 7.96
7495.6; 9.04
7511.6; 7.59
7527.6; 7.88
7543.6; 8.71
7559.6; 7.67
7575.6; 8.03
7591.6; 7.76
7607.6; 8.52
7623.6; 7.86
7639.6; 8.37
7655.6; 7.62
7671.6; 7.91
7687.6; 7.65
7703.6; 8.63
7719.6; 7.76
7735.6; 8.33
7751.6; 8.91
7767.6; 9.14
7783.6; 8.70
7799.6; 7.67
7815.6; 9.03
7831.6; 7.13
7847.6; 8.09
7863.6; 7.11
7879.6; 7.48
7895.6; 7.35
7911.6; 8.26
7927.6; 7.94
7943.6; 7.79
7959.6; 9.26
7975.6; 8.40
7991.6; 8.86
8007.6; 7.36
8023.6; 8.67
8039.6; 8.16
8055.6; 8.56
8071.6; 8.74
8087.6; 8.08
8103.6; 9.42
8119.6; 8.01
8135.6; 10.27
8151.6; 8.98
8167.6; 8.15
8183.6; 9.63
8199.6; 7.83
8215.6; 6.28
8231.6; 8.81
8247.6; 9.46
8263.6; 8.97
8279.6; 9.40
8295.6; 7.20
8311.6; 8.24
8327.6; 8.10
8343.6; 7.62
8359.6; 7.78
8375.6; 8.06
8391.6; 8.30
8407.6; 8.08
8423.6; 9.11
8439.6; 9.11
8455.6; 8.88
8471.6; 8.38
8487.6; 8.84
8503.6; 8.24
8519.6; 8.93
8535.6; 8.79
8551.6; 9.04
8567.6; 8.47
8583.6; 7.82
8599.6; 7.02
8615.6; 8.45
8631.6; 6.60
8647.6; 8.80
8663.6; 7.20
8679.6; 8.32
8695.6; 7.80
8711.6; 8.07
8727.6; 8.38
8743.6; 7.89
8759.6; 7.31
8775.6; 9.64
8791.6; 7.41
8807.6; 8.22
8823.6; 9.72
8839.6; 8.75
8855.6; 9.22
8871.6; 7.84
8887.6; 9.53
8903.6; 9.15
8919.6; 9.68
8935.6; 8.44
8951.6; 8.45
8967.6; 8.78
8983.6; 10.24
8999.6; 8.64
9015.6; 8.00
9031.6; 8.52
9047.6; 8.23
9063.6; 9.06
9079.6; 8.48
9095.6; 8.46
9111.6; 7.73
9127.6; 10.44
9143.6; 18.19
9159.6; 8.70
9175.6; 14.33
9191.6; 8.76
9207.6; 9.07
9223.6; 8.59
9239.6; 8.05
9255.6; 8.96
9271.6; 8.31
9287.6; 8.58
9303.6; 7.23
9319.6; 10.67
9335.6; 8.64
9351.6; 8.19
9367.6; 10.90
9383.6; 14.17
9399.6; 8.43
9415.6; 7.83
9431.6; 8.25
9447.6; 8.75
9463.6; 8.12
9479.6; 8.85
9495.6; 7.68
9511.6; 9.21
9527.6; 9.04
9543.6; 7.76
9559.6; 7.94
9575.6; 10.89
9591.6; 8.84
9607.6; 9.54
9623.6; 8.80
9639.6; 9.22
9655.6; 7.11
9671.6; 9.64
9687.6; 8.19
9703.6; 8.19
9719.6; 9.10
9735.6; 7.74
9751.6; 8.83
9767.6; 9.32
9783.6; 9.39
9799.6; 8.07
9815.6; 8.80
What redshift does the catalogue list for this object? 0.393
